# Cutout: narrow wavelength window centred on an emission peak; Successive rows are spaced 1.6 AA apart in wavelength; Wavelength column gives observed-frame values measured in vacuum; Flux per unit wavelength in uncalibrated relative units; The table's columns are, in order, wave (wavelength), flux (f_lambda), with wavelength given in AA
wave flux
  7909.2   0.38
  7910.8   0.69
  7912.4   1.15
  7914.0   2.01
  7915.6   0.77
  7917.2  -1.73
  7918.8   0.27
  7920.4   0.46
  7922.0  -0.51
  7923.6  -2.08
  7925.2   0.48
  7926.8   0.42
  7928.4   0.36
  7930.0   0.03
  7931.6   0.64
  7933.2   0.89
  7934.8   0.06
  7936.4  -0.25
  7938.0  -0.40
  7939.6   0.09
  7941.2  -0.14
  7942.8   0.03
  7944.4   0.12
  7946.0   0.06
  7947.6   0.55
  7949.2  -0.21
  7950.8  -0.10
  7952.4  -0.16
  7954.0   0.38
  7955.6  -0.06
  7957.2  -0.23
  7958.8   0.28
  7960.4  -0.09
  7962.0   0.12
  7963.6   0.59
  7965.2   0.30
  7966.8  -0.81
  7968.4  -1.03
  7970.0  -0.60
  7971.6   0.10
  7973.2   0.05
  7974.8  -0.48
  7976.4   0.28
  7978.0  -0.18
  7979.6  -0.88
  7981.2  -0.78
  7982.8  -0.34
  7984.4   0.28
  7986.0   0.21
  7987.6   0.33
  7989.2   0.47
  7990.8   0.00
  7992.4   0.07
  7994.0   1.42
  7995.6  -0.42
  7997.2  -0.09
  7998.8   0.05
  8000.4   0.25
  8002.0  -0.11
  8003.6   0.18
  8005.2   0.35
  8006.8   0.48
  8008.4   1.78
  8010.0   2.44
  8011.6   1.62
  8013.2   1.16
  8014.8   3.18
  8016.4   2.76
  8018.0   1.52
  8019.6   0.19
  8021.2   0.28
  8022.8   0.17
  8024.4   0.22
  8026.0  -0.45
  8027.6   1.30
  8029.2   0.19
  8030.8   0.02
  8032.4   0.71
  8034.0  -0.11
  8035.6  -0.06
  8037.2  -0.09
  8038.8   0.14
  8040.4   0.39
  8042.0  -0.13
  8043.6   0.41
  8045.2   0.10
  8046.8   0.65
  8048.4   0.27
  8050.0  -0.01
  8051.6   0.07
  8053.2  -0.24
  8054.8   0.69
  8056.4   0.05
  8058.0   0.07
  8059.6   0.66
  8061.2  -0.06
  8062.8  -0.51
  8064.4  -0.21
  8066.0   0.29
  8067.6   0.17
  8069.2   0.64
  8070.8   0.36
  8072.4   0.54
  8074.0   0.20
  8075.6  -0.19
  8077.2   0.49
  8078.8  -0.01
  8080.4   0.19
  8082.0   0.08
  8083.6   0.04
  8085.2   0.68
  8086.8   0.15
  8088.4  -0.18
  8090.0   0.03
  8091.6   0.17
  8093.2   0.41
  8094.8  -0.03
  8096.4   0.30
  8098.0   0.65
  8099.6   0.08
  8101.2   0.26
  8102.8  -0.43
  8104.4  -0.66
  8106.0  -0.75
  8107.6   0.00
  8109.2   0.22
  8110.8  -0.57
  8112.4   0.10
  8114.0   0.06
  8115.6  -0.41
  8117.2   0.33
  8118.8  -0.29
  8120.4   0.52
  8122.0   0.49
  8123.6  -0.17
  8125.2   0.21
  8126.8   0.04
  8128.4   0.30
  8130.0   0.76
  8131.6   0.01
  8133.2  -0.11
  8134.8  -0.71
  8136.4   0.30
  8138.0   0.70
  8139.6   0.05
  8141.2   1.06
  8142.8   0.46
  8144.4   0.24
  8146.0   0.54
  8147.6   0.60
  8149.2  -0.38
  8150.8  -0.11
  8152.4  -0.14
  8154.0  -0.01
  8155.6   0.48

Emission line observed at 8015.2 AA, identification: [O II]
